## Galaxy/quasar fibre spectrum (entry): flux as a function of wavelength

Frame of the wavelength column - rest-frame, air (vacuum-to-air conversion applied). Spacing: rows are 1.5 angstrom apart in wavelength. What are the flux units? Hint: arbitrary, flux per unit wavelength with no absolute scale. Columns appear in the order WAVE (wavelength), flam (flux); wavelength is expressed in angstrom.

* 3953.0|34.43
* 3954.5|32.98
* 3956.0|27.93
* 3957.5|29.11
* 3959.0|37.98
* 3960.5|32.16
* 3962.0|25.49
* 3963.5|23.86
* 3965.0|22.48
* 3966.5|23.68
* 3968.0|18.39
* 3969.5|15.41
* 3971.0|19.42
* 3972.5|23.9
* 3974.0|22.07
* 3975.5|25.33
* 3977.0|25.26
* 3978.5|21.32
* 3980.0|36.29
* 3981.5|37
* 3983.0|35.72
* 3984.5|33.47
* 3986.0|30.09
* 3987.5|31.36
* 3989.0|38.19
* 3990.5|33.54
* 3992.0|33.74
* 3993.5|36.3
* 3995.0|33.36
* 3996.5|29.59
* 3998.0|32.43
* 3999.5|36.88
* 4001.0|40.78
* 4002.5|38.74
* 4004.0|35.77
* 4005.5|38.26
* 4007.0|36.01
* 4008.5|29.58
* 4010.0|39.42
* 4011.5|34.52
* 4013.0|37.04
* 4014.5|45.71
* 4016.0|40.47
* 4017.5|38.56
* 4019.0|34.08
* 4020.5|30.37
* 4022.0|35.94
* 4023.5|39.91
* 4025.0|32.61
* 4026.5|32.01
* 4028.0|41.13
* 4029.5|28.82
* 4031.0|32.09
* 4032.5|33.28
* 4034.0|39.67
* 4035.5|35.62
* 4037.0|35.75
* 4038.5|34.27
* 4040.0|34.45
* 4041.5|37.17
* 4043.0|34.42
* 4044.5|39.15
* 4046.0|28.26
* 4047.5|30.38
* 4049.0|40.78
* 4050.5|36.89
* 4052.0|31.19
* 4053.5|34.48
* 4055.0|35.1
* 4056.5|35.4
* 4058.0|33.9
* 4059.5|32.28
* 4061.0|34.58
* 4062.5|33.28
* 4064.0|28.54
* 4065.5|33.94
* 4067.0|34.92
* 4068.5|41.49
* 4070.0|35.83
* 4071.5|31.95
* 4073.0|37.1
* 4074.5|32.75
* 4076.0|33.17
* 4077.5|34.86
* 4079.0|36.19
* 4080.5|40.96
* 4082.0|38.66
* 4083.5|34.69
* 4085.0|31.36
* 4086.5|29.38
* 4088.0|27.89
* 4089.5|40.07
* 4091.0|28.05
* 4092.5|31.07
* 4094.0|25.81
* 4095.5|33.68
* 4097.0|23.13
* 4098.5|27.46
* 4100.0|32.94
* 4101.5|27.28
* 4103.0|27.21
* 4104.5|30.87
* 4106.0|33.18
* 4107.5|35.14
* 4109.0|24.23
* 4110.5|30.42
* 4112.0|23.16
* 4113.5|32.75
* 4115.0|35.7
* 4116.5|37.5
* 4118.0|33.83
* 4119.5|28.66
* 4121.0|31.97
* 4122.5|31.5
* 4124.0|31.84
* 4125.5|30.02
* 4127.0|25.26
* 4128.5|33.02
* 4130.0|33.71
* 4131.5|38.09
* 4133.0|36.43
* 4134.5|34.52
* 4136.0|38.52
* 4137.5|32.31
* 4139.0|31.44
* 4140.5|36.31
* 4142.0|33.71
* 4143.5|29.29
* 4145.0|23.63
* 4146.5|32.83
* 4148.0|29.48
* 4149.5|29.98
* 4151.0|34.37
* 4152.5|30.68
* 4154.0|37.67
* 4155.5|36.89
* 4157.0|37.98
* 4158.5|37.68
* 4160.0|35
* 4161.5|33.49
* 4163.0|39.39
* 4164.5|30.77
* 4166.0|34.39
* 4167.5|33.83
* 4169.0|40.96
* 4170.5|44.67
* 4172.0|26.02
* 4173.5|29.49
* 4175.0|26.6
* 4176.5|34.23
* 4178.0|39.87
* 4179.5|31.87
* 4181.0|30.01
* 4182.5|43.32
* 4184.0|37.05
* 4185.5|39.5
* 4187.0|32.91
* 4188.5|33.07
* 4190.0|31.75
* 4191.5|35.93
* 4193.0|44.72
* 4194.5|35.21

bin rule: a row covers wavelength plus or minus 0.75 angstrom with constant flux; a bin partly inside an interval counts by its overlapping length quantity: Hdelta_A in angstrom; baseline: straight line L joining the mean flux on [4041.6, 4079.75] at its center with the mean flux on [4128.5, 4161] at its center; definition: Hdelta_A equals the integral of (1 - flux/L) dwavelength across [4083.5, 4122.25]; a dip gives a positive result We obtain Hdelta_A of 4.0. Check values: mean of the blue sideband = 34.5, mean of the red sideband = 33.8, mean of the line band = 30.6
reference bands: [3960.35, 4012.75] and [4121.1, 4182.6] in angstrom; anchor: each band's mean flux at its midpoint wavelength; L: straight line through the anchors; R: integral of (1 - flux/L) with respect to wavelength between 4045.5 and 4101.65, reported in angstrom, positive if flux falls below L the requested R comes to -1.9 angstrom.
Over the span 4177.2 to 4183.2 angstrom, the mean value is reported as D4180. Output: 36.2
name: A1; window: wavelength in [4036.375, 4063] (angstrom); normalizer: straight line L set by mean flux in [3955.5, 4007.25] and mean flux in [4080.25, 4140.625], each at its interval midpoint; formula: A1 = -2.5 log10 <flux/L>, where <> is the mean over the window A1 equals -0.11 mag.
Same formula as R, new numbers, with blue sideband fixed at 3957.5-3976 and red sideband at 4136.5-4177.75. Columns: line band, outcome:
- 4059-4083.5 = -4.7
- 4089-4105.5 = 0.5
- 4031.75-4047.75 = -4.0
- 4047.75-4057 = -2.2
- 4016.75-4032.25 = -4.2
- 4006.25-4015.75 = -3.8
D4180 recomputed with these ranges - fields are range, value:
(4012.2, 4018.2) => 40.4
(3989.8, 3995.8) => 34.2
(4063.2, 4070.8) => 34.9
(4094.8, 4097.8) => 28.3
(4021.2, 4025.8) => 36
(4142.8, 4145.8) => 26.5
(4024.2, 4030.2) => 33.7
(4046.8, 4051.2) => 36.1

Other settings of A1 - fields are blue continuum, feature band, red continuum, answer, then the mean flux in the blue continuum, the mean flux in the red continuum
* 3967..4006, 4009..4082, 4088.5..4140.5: -0.14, 30.8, 31.5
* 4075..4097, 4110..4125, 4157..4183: 0.06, 32.9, 34.8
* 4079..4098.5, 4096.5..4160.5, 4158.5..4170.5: 0.07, 32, 36.1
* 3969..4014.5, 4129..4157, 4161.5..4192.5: 0.03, 32.3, 34.8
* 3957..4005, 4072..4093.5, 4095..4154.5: -0.09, 30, 31.6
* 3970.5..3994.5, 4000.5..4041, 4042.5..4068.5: -0.12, 30.3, 34.2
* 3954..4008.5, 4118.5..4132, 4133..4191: 0.06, 30.4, 34.1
